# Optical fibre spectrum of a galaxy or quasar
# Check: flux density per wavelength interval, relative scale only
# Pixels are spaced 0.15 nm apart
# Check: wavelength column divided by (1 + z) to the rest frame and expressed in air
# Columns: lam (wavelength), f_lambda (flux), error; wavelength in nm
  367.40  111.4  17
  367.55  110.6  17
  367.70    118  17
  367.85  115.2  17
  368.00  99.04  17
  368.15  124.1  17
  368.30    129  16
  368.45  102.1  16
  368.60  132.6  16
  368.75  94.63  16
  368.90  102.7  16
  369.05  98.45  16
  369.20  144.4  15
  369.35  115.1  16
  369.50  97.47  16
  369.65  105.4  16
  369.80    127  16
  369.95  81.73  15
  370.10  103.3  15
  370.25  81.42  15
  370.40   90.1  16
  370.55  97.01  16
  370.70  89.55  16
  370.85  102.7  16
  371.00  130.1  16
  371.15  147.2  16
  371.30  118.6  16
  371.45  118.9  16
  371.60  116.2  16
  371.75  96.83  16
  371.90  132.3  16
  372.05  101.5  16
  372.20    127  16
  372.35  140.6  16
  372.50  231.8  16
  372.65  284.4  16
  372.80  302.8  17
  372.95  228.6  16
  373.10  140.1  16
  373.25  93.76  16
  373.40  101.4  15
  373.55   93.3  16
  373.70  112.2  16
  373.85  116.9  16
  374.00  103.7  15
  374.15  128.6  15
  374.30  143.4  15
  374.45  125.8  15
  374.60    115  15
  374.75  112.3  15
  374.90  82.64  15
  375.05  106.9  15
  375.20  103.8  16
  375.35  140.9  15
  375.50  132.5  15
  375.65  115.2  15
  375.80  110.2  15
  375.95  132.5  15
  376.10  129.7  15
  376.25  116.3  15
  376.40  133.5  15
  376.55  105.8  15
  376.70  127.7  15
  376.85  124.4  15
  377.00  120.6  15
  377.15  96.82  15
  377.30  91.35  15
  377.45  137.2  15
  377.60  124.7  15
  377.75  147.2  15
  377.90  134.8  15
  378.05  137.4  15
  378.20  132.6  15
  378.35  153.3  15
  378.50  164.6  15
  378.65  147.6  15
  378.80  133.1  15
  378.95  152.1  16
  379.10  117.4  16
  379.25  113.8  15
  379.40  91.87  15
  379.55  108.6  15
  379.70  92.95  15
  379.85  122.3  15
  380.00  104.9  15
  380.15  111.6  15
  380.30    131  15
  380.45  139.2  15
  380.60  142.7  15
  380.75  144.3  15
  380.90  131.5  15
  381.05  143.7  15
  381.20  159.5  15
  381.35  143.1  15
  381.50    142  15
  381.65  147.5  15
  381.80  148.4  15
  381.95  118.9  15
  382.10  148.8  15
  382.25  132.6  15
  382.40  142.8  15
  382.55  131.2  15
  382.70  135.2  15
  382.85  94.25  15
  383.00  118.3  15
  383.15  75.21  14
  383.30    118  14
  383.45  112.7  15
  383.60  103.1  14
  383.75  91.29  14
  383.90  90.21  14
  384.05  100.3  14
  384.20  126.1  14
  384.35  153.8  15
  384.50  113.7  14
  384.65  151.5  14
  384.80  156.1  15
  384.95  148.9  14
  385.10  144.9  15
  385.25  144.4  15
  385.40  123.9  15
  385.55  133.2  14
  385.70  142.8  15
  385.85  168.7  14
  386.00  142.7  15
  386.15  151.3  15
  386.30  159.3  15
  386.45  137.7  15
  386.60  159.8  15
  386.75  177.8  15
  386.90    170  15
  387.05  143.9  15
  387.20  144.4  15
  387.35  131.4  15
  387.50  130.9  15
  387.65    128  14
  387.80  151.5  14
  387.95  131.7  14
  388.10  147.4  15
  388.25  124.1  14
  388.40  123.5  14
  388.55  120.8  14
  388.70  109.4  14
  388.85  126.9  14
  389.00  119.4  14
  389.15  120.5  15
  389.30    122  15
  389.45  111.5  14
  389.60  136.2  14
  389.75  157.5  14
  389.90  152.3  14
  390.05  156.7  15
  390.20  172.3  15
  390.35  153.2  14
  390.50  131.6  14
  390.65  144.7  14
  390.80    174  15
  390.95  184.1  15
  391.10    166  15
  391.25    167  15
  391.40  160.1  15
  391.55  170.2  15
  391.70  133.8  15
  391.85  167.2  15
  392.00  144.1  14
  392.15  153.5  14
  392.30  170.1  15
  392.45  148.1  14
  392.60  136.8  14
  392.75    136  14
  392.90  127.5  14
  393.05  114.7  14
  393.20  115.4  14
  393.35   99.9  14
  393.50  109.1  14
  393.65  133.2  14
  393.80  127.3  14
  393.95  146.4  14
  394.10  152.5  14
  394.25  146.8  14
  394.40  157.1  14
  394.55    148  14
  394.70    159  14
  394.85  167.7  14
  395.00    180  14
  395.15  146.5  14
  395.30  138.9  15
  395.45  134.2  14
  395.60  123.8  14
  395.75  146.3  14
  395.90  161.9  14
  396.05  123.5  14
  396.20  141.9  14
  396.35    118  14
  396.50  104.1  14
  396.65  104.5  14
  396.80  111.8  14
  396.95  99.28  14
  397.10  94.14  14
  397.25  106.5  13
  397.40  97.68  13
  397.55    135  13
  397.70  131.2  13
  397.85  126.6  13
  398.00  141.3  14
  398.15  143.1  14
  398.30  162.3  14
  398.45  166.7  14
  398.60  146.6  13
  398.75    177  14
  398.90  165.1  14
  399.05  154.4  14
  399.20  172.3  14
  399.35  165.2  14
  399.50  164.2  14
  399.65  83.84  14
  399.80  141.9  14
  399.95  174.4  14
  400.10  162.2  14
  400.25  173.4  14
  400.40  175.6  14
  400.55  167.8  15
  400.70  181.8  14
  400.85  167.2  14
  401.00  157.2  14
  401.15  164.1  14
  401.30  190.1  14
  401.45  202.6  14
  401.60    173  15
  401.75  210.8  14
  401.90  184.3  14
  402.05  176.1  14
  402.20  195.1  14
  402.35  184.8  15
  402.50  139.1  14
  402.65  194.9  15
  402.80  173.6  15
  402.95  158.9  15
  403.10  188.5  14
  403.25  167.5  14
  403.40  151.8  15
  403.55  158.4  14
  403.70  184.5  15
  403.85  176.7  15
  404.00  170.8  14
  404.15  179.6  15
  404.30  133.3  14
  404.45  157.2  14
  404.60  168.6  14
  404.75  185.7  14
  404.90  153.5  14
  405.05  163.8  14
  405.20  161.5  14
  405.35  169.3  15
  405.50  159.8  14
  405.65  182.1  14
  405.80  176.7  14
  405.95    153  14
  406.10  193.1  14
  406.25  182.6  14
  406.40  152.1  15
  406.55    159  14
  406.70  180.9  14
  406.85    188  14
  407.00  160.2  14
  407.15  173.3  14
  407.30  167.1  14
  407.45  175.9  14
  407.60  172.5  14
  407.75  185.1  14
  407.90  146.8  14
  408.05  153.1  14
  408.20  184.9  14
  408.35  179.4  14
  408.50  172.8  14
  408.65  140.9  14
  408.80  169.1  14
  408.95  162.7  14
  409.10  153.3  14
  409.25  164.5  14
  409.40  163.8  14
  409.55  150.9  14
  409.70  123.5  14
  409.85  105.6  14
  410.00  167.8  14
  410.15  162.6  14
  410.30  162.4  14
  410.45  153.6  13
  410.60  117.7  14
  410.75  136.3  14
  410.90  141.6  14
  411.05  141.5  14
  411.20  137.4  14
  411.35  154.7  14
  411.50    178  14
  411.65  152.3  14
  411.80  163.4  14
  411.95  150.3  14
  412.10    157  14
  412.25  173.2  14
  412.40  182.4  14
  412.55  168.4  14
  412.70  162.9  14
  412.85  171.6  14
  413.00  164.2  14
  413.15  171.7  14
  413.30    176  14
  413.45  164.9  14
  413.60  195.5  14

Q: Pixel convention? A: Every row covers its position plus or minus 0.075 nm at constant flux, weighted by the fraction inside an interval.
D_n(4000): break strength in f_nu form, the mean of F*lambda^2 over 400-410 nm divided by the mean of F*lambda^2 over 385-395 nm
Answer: 1.27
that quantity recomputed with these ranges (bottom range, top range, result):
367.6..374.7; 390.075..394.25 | 1.30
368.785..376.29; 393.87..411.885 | 1.47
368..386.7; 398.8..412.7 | 1.49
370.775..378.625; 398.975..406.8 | 1.48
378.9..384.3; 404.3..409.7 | 1.54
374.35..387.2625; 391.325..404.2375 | 1.28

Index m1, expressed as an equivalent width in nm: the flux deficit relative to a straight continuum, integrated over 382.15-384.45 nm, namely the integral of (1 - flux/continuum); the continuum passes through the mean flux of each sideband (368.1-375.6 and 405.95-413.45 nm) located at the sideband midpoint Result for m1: 0.35 nm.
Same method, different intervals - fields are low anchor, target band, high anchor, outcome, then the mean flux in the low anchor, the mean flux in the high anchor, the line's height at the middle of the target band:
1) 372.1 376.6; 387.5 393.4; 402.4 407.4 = 0.478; 137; 169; 154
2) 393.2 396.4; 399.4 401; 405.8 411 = -0.114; 141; 161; 149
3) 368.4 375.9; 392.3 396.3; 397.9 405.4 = 0.428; 125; 167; 156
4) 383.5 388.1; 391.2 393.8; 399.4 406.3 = 0.187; 138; 170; 151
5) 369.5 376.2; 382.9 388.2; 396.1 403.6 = 0.197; 127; 154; 140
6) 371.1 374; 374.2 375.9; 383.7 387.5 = 0.325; 146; 140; 145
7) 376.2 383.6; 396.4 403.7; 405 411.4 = -0.217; 127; 161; 151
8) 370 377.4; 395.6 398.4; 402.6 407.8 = 0.590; 126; 170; 159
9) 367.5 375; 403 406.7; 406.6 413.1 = -0.306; 124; 160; 155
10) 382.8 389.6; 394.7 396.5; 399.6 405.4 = 0.122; 131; 170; 153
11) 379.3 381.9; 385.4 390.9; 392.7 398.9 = -0.411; 129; 135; 132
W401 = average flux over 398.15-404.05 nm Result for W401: 169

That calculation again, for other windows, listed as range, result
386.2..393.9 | 142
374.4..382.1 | 127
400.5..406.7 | 172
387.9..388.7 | 128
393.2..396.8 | 137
